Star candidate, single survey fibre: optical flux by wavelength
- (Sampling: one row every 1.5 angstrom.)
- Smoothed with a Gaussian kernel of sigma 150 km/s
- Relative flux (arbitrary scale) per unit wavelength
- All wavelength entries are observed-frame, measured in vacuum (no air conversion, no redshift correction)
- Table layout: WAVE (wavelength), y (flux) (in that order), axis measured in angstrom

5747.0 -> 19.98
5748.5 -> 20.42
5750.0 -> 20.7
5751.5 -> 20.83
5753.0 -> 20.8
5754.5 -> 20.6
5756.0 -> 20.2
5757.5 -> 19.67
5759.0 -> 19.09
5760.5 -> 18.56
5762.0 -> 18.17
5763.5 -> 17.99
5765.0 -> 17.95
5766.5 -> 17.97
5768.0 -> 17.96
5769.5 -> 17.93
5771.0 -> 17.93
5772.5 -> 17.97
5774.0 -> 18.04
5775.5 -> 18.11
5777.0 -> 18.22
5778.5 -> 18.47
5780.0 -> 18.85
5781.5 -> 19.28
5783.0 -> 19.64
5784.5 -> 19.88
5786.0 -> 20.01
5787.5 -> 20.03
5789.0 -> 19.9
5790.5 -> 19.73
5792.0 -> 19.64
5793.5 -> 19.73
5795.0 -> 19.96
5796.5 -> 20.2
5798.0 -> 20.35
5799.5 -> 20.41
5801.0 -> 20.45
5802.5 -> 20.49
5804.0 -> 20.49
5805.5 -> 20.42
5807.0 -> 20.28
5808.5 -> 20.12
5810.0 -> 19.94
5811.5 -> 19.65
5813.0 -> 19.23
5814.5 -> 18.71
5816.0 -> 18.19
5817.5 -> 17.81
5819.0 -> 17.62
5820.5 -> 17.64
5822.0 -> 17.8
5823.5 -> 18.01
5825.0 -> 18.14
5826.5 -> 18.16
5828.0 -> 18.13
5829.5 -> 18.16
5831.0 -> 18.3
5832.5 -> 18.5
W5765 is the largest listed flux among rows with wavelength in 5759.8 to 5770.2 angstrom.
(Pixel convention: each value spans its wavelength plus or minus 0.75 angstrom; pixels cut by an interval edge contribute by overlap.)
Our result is 18.56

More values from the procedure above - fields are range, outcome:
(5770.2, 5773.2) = 17.97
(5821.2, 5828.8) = 18.16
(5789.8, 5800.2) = 20.41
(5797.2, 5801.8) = 20.45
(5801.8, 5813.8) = 20.49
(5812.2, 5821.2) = 19.23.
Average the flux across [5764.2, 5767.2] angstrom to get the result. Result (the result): 18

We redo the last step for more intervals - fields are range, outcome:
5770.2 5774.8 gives 18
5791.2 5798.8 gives 20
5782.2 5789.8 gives 19.9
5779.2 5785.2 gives 19.4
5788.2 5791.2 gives 19.8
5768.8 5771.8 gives 17.9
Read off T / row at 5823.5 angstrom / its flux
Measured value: 18.01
